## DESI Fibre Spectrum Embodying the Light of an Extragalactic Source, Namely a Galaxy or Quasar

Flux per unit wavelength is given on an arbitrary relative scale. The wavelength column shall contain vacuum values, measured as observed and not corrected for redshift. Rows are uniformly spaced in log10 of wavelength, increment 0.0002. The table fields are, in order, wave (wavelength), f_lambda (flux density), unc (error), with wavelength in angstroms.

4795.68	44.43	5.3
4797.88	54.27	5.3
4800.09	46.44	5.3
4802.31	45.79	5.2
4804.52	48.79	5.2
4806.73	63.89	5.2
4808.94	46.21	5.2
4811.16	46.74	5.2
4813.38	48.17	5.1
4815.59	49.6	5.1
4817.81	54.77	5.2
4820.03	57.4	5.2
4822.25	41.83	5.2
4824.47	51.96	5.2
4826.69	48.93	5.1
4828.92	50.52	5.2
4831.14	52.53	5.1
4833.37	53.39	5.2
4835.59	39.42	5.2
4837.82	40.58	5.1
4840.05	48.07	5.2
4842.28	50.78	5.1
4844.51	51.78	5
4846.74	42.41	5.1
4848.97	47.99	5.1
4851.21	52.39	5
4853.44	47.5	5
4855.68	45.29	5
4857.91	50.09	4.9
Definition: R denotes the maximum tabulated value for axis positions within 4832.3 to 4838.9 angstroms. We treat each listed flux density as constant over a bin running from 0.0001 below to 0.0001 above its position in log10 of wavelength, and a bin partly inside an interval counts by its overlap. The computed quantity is 53.39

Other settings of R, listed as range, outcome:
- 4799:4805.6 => 48.79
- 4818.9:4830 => 57.4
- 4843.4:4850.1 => 51.78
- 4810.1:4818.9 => 54.77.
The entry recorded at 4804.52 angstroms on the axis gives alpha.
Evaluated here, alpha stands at 48.79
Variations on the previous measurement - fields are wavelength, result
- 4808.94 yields 46.21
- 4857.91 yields 50.09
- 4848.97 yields 47.99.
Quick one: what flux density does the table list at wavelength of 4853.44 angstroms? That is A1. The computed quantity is 47.5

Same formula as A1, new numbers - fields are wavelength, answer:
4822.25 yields 41.83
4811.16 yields 46.74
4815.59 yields 49.6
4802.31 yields 45.79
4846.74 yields 42.41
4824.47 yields 51.96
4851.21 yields 52.39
